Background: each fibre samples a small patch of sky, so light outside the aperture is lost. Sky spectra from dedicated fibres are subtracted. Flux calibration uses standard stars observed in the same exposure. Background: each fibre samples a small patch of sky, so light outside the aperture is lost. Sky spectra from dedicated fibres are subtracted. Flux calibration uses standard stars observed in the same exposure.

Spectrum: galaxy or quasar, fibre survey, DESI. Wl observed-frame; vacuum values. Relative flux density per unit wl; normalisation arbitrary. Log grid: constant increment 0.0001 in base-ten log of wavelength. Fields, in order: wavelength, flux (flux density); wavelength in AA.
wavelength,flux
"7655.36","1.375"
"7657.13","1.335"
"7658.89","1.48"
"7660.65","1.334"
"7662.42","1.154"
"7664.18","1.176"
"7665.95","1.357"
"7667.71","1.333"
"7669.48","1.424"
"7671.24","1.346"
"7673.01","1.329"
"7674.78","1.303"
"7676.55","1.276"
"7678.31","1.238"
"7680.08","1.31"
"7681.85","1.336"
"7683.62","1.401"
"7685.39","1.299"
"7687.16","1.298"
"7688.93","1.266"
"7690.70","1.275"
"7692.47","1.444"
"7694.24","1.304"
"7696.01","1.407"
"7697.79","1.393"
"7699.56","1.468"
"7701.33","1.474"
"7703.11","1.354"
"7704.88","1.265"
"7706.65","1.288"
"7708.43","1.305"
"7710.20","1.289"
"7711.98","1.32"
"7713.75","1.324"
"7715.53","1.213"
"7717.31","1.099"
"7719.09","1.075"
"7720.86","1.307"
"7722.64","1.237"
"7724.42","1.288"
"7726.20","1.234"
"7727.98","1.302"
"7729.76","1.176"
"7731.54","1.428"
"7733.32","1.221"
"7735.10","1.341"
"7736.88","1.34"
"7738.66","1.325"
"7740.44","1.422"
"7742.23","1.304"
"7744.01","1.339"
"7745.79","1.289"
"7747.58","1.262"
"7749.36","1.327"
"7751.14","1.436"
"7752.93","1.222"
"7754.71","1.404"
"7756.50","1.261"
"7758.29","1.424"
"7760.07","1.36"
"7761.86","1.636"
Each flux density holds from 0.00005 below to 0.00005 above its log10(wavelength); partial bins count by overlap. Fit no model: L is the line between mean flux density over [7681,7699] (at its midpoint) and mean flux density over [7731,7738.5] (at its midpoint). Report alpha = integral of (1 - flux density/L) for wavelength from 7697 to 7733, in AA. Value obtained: 1.2 AA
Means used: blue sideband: 1.34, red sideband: 1.33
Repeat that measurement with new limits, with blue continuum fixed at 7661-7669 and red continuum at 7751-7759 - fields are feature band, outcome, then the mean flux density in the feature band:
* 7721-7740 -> 0.4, 1.29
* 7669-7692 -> -0.6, 1.32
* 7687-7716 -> -0.9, 1.34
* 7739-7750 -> 0.1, 1.32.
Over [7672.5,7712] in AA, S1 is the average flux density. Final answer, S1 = 1.33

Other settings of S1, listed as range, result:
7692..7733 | 1.3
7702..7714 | 1.31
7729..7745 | 1.32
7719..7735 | 1.27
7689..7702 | 1.39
